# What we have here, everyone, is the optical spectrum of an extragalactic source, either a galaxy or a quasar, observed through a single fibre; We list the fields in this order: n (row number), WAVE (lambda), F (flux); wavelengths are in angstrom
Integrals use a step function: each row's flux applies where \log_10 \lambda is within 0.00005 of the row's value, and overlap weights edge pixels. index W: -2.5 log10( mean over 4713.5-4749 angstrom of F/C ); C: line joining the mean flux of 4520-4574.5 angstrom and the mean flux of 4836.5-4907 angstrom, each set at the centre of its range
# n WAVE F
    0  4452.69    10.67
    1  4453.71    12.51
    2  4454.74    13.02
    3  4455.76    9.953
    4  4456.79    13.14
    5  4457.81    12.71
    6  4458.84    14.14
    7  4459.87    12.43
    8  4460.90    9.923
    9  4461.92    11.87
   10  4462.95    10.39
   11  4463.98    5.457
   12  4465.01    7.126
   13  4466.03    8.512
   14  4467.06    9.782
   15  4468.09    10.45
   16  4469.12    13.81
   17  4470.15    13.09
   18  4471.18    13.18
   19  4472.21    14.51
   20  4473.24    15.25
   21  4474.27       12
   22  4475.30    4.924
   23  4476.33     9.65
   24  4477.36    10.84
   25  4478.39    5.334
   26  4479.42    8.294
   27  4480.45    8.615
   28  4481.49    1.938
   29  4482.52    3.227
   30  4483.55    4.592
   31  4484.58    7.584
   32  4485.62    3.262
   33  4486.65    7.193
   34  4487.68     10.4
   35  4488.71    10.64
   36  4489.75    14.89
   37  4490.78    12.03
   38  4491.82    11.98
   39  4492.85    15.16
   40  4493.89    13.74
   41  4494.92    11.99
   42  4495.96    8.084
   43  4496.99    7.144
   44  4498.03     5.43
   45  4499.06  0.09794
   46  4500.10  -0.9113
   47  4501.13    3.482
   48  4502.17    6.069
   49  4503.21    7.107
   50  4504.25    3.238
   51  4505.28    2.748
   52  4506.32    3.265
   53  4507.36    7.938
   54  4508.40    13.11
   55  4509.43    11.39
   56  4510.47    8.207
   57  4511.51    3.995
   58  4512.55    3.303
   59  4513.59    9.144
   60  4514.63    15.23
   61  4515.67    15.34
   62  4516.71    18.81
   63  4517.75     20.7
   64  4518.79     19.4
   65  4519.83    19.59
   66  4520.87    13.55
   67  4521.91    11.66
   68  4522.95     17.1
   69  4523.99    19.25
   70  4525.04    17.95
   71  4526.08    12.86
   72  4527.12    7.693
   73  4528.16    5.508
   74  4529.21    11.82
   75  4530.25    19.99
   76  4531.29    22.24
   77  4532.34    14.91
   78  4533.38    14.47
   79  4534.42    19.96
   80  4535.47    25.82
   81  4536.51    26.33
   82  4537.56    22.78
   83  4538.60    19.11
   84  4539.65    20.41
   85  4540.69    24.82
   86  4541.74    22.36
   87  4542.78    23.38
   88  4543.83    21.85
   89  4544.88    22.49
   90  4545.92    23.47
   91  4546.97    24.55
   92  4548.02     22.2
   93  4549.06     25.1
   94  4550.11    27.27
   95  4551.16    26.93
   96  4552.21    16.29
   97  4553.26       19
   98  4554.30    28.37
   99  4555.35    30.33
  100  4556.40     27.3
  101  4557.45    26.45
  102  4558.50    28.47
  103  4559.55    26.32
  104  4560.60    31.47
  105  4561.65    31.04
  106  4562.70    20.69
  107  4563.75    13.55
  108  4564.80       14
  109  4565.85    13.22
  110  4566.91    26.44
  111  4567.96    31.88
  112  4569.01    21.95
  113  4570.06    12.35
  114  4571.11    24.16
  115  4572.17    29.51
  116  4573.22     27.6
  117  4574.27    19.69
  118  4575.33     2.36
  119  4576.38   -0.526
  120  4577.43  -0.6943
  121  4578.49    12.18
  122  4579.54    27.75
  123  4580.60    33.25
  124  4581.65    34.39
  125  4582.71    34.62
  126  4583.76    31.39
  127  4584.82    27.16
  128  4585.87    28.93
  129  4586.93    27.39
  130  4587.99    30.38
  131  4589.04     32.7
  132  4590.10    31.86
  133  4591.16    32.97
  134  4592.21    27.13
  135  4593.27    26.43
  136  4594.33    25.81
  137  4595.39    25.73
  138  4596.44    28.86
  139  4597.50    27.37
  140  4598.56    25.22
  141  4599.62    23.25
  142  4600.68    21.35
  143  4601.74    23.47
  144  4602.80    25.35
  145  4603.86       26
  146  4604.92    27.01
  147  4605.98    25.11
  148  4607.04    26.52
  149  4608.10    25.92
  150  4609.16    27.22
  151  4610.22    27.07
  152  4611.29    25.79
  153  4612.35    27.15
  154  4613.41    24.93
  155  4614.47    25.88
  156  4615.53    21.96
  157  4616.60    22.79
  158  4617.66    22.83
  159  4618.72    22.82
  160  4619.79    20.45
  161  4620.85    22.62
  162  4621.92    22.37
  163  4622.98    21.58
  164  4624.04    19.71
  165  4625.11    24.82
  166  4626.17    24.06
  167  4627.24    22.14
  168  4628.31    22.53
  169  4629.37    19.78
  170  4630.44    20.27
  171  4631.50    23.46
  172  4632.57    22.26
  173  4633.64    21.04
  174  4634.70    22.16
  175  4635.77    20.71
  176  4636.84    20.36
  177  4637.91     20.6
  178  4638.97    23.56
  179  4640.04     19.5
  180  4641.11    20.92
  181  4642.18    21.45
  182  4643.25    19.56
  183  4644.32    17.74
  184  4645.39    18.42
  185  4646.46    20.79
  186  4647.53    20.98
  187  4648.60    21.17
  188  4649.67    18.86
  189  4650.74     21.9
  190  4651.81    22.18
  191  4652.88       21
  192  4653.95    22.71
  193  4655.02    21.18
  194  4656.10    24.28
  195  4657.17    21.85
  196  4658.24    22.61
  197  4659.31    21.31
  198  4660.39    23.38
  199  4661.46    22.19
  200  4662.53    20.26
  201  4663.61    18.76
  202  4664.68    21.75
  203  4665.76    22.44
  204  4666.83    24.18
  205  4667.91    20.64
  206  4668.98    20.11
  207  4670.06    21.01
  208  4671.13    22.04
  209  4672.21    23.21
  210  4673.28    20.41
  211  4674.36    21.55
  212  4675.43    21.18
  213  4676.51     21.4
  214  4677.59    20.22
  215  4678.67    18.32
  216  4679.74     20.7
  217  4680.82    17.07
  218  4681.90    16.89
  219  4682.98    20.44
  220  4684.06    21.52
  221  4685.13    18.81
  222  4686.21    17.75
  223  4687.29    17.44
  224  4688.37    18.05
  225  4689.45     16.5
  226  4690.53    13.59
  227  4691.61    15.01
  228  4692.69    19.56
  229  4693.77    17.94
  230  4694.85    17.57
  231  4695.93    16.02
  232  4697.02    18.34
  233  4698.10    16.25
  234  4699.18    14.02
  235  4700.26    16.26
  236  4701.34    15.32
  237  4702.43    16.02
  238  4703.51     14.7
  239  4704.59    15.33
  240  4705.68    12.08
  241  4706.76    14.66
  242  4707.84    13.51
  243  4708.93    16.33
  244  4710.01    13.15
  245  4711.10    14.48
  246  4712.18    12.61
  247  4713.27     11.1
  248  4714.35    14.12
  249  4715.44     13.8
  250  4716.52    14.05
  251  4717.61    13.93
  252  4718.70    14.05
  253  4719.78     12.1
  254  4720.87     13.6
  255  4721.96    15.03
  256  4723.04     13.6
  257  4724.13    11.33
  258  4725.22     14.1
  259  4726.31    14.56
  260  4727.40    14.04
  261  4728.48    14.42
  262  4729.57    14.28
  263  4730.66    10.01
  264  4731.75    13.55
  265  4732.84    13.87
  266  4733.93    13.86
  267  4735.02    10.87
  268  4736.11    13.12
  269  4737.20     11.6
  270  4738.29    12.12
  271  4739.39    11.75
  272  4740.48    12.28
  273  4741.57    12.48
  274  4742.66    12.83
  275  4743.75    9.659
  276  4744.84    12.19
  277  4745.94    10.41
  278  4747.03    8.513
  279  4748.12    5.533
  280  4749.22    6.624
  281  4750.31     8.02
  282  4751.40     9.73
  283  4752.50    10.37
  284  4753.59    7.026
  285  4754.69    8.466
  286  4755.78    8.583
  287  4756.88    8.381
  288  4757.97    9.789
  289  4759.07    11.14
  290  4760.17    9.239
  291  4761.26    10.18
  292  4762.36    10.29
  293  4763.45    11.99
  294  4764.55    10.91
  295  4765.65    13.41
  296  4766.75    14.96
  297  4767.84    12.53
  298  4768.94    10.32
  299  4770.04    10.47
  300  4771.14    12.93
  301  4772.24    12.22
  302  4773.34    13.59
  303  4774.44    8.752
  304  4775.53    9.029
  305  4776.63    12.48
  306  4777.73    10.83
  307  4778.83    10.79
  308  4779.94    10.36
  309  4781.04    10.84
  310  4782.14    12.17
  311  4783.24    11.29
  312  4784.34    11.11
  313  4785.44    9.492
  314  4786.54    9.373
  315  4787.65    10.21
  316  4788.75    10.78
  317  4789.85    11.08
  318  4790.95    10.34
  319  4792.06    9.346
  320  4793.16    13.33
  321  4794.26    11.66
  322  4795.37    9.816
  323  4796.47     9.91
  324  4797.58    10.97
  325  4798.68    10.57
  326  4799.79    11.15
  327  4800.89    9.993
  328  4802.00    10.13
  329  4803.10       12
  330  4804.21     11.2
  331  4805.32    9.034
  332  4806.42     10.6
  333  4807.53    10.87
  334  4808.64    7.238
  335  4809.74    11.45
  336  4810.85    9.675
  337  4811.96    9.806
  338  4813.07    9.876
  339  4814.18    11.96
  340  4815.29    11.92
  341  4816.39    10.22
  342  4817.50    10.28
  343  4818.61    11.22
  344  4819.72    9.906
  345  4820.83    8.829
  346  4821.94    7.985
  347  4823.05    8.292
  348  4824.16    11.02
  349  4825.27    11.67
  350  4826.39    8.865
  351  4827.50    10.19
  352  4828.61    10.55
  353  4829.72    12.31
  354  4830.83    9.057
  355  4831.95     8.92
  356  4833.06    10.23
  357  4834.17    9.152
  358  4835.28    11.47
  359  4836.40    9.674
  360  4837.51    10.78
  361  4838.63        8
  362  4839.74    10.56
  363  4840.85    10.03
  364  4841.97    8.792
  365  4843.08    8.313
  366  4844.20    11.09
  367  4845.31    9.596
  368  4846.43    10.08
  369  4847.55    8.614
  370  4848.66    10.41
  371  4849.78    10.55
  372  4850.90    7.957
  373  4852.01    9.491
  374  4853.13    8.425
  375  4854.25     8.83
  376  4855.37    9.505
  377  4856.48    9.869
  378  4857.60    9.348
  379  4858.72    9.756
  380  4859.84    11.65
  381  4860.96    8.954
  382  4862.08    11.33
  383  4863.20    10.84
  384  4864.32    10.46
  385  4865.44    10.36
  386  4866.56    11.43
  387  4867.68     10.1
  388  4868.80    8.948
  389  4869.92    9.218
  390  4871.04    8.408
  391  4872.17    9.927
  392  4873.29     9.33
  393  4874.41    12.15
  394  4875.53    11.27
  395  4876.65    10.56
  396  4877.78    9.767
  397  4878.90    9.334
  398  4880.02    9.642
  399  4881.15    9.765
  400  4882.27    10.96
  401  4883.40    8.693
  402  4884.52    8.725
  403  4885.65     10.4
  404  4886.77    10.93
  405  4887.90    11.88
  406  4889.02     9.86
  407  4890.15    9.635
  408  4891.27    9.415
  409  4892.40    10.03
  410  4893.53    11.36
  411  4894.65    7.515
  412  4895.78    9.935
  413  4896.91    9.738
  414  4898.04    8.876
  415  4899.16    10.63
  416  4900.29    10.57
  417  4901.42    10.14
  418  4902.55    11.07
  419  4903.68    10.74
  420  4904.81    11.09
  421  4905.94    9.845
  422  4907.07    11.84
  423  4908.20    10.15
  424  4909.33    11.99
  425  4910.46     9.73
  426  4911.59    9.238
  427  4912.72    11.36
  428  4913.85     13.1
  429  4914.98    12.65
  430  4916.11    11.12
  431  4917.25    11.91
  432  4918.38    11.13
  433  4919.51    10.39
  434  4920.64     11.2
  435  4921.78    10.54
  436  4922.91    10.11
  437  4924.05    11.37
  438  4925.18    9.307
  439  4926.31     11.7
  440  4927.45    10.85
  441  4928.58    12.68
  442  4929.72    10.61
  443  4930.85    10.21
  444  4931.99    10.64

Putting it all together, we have 0.19 mag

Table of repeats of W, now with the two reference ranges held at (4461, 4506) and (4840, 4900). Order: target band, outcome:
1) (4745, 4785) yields -0.10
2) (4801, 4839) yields -0.05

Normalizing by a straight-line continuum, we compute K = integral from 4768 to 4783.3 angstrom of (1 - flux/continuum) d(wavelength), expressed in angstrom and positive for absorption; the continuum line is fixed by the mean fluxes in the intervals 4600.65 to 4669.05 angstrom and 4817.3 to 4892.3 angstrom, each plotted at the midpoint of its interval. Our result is 3.42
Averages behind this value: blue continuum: 22.4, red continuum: 9.9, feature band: 11.2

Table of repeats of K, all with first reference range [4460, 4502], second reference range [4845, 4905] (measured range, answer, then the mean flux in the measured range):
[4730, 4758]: -2.6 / 10.5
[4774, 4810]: -3.0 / 10.6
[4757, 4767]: -1.5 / 11.1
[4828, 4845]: -0.1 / 9.93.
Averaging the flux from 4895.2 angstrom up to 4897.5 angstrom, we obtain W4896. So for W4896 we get 9.78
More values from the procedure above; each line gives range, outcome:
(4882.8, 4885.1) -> 8.73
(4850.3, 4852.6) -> 8.76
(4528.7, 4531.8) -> 18.1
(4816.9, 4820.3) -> 10.4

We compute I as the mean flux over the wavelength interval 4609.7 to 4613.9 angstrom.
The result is 26.2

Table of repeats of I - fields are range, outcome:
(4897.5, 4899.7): 9.79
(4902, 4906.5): 10.7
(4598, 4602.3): 23.3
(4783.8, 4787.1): 9.98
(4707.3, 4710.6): 14.3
